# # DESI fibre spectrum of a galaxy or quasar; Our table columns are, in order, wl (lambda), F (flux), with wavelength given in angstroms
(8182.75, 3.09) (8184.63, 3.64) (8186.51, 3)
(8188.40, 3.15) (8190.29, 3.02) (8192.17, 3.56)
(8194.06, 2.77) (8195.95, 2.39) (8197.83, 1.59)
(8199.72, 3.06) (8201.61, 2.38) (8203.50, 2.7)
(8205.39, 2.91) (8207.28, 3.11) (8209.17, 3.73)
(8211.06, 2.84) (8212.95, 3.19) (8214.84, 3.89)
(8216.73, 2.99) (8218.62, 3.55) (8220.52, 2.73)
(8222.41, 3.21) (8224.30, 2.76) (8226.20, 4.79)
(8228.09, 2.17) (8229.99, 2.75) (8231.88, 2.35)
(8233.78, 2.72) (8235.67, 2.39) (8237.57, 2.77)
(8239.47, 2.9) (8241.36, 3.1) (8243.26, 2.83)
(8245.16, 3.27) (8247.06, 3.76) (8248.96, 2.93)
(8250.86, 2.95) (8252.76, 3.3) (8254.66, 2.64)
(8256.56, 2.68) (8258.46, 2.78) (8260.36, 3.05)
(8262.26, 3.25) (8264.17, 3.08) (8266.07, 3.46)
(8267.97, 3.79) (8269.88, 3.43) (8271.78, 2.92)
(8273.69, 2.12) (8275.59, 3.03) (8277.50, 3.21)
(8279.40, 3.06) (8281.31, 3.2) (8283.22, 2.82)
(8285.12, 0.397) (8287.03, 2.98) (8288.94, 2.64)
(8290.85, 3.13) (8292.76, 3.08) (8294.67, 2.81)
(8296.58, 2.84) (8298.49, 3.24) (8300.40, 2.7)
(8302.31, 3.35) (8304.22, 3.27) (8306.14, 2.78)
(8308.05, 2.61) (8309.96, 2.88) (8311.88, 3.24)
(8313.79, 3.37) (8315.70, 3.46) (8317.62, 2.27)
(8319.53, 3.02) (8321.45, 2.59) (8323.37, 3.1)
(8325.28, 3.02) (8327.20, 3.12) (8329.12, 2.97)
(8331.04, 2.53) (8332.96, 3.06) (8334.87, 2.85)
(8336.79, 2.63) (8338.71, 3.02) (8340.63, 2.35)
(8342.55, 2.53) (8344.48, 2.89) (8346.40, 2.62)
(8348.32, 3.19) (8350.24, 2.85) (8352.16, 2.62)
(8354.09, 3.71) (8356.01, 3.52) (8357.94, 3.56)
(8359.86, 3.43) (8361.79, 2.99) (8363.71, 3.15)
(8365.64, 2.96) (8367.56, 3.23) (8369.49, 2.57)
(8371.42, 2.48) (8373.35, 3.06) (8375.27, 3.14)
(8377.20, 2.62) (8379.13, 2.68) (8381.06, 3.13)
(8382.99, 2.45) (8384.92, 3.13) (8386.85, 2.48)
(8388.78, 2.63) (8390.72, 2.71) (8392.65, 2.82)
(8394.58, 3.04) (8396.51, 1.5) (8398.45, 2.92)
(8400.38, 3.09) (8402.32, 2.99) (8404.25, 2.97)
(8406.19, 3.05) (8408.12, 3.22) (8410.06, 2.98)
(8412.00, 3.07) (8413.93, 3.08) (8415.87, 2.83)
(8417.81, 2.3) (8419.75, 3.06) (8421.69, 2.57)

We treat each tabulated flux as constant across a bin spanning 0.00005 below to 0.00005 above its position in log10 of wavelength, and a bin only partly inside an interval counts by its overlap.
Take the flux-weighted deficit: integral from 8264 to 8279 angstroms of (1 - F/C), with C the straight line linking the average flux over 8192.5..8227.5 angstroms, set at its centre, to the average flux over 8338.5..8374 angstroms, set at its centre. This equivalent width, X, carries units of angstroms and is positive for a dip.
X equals -0.6 angstroms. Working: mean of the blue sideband 3.03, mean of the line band 3.13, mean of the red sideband 2.98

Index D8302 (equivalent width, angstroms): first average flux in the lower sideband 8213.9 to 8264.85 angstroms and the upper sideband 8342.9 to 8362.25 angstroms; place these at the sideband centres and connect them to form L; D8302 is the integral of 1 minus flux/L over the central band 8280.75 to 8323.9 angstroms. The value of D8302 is 3.1 angstroms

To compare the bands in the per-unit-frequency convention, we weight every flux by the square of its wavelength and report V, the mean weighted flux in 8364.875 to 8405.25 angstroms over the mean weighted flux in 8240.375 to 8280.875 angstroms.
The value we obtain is 0.93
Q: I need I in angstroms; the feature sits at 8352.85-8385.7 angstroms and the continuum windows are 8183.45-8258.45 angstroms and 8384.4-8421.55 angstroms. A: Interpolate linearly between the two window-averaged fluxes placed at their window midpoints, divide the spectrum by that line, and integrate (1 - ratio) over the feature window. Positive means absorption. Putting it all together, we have -2.16 angstroms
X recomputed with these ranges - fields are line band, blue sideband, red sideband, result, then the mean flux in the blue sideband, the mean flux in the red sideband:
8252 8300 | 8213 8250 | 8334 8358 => 1.4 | 3.05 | 2.93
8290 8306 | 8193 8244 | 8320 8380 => -0.6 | 2.91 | 2.94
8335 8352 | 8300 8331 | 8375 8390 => 0.8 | 2.98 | 2.76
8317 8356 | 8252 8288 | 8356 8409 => 0.4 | 2.9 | 2.9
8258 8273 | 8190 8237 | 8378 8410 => -1.6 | 2.94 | 2.8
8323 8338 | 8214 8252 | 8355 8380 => 0.6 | 3.04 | 3.03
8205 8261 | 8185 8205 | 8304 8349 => -4.4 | 2.79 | 2.88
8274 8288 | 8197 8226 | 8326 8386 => 1.6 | 3.03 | 2.94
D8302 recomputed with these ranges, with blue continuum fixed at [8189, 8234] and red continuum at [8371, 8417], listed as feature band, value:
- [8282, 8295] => 1.6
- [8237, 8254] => -0.8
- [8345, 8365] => -2.0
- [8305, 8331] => -0.4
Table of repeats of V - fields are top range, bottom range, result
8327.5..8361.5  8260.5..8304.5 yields 1.02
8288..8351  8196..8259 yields 1.01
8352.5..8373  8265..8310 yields 1.10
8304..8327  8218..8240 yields 1.04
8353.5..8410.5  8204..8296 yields 1.01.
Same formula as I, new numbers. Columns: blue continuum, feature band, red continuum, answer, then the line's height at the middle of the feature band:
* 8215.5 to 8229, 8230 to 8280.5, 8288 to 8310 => 1.6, 3.09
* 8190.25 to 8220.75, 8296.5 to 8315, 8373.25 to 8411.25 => -1.0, 2.89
